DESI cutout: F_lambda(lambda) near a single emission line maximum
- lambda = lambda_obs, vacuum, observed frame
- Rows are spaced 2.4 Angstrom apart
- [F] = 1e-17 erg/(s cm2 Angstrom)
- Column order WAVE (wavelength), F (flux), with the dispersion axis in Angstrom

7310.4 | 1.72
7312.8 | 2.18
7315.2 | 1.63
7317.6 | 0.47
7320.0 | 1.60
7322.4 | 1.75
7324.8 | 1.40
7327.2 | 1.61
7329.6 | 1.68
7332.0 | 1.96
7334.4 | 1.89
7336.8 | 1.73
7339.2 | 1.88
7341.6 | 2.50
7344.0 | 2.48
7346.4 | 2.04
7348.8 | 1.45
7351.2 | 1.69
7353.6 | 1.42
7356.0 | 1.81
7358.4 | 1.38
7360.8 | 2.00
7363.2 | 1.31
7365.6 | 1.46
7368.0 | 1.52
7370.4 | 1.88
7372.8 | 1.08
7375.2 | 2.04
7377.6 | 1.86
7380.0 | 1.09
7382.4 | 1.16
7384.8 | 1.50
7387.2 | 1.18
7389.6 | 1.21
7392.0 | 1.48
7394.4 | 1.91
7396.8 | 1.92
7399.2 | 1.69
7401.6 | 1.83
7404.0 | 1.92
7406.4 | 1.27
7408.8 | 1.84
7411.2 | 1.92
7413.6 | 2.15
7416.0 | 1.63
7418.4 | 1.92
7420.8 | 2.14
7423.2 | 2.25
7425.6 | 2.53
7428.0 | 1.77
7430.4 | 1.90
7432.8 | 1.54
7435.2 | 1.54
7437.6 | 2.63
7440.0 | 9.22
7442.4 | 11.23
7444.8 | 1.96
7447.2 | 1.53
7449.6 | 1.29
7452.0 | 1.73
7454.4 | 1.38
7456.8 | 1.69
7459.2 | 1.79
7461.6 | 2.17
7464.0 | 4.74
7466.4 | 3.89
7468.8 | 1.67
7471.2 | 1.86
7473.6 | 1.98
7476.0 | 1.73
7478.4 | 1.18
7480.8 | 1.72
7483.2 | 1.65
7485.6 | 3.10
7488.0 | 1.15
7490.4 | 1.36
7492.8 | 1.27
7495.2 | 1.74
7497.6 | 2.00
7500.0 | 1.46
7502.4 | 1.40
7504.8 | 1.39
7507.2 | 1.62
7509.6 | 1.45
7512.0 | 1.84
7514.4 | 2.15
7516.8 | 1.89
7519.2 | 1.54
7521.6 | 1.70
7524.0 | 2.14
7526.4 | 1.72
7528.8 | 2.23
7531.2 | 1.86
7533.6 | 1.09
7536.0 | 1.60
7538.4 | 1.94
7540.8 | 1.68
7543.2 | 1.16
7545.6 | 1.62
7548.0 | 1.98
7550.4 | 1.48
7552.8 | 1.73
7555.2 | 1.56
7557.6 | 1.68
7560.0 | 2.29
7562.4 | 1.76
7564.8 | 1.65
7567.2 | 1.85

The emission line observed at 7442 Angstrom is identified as H-alpha 6563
